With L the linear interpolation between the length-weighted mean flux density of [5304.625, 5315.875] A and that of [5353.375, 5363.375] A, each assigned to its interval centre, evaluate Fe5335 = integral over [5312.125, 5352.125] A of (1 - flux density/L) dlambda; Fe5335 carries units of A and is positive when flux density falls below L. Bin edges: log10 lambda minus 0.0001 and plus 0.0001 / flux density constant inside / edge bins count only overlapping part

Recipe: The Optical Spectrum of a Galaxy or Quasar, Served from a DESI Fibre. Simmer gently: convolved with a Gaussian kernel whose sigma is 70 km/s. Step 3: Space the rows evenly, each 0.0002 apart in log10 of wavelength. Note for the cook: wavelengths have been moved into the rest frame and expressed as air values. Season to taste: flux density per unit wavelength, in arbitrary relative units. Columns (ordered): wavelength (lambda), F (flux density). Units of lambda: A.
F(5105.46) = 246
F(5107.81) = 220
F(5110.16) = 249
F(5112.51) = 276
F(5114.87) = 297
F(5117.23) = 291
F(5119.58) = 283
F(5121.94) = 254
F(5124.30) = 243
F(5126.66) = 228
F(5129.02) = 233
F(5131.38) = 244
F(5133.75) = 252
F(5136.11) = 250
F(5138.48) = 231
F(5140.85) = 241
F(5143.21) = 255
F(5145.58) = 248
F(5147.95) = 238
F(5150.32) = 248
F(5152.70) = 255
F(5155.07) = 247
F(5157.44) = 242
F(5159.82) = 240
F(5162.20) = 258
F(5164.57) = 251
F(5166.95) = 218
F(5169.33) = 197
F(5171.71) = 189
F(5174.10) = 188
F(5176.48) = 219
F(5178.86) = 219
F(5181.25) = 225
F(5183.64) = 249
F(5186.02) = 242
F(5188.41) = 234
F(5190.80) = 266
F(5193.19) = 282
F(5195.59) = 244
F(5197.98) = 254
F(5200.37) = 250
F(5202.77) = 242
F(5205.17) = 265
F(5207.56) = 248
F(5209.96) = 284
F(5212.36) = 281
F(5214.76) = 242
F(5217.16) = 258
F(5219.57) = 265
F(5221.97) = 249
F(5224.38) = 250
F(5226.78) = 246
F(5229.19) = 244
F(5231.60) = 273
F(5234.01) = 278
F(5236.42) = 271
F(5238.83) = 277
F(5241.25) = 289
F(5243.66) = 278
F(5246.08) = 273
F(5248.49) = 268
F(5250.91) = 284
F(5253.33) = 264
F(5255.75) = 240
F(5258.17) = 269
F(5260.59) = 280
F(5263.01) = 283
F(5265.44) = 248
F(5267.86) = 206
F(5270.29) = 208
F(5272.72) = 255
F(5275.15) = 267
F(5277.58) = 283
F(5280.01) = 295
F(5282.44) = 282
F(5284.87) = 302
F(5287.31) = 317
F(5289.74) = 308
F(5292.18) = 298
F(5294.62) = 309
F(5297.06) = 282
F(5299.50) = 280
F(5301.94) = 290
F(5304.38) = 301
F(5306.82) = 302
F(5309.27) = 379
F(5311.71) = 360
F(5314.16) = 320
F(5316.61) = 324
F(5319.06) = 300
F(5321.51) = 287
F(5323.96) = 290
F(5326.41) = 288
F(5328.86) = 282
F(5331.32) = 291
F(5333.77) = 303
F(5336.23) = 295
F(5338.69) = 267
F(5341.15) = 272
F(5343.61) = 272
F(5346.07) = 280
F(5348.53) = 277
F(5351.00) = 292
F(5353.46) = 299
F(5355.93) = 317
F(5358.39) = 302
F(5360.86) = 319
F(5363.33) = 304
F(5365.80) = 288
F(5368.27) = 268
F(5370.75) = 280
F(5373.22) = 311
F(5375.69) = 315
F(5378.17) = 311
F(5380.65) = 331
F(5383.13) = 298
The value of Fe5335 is 4.1 A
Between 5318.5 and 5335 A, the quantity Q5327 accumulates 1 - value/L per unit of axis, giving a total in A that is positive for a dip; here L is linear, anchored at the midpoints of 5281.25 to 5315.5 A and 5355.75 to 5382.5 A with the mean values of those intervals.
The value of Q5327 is 0.8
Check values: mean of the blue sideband 309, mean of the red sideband 304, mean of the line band 291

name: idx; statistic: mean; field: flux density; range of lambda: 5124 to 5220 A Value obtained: 243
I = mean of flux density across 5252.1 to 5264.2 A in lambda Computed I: 267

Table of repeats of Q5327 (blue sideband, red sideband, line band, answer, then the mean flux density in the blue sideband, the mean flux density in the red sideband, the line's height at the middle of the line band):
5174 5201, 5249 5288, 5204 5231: -0.8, 241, 267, 251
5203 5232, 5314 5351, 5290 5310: -1.7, 258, 289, 280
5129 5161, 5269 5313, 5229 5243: 0.1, 245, 295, 276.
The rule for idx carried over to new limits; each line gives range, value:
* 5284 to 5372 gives 298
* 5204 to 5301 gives 270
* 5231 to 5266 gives 272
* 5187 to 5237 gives 258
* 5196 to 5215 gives 259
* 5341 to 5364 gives 294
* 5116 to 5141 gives 250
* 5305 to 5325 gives 320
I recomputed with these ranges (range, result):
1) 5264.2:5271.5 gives 221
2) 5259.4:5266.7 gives 270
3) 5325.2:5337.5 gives 292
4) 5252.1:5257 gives 252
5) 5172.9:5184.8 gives 220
